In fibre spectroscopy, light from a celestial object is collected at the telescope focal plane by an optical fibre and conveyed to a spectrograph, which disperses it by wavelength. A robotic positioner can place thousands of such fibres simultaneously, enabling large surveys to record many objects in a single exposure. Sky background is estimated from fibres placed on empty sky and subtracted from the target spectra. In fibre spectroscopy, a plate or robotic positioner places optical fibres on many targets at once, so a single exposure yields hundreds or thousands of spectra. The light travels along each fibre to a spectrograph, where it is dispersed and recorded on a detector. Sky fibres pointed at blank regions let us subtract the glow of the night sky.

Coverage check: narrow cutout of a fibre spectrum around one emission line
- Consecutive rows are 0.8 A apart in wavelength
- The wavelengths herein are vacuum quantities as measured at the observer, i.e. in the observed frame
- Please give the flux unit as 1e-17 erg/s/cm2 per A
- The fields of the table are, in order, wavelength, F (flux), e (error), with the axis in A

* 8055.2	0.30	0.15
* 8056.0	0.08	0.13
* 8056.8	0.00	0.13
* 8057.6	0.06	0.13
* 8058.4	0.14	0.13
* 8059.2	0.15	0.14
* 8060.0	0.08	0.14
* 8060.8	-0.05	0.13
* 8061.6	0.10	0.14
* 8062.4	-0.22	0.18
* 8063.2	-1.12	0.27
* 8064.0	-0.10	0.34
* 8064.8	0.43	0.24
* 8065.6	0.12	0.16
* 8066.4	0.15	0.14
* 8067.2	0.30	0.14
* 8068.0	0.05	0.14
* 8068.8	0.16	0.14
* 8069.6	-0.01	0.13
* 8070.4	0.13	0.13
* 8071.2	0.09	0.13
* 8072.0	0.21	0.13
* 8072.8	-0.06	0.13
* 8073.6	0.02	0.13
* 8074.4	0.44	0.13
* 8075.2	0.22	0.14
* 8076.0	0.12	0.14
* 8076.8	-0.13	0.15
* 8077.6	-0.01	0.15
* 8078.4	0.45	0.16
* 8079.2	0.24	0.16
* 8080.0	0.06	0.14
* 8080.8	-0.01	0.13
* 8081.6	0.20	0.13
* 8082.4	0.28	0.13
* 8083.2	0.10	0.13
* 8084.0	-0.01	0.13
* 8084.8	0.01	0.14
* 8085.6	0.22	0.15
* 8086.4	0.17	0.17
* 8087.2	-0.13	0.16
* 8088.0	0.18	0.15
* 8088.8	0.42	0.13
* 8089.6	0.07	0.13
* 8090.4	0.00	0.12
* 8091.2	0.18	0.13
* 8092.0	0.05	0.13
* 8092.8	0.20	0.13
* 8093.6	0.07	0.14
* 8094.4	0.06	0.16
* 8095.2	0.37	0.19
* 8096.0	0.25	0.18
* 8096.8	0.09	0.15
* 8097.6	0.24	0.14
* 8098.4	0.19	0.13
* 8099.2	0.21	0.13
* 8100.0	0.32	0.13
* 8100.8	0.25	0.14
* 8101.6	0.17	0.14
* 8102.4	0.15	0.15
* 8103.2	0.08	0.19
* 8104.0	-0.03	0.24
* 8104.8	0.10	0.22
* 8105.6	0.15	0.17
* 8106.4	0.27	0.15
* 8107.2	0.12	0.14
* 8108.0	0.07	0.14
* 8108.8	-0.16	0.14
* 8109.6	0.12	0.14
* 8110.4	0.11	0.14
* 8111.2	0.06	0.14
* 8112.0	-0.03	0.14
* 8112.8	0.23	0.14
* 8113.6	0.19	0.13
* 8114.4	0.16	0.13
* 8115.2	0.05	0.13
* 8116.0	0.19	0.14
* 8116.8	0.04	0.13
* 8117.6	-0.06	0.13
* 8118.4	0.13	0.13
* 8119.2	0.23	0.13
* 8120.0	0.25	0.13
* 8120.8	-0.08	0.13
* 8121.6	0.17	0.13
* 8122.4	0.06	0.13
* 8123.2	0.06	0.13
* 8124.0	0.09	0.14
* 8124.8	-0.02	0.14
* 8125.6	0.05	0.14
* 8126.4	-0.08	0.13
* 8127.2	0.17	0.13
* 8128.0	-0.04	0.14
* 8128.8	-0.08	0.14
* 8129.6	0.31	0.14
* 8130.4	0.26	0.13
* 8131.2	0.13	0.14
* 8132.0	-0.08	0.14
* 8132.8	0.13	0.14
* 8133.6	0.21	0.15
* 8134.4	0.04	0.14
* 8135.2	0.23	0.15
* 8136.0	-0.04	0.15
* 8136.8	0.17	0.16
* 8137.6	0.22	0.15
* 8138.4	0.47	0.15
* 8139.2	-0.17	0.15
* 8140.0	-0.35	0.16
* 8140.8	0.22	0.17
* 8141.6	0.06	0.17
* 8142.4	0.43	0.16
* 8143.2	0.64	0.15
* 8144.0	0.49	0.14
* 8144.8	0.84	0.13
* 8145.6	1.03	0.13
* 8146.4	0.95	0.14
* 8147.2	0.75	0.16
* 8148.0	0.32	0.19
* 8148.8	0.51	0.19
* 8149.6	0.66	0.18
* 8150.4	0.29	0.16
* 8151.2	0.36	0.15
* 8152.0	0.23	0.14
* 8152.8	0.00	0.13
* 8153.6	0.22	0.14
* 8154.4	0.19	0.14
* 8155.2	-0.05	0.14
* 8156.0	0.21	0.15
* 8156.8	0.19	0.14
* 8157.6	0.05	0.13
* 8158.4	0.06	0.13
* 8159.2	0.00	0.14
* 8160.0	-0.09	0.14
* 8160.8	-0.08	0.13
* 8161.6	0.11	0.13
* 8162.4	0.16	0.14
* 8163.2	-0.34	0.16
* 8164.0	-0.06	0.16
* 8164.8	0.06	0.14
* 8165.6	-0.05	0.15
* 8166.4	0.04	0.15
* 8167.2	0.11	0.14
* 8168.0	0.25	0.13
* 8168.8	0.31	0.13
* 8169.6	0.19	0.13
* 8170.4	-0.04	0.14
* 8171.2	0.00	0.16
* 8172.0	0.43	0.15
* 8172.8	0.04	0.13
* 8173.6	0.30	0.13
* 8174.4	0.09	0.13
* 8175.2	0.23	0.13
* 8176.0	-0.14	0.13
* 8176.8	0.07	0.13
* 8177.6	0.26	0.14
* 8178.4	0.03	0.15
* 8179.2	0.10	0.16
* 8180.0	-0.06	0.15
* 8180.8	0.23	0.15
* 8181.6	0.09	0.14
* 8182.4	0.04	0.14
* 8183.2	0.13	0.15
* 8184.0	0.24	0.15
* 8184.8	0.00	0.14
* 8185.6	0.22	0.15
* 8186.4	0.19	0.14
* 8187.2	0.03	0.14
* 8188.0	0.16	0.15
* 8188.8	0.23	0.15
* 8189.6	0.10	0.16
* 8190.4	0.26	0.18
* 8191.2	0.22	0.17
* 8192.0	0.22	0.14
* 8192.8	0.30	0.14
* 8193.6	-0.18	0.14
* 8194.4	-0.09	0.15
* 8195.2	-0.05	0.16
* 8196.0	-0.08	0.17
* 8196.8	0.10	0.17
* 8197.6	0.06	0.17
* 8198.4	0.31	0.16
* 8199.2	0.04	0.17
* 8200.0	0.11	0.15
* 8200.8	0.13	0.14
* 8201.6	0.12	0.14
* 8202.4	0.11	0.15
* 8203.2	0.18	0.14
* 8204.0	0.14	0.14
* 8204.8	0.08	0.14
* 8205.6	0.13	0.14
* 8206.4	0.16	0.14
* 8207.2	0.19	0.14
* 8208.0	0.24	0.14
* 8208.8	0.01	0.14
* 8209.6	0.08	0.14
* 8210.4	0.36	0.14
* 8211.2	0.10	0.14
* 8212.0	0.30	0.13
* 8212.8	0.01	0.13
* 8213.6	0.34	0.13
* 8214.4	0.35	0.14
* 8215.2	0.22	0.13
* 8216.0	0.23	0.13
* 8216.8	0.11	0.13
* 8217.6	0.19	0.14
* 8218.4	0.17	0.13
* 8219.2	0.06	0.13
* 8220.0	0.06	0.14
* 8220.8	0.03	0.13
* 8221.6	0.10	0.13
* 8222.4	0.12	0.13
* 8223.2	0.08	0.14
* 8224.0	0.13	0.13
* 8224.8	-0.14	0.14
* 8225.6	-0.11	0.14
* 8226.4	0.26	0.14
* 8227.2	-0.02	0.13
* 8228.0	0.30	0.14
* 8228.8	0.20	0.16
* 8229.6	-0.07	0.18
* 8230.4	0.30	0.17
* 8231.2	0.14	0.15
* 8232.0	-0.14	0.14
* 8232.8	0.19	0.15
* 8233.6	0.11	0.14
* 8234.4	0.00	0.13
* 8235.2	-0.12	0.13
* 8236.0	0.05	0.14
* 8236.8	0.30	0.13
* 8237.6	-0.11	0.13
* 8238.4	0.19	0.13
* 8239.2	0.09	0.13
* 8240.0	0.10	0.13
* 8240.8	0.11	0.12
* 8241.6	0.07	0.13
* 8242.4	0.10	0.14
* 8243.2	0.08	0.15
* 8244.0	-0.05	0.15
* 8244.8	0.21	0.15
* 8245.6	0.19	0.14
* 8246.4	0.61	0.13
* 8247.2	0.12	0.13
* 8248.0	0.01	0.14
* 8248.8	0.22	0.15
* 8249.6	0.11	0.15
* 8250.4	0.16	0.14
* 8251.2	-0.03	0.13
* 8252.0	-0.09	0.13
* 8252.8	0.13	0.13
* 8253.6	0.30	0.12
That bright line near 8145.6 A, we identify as Hbeta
